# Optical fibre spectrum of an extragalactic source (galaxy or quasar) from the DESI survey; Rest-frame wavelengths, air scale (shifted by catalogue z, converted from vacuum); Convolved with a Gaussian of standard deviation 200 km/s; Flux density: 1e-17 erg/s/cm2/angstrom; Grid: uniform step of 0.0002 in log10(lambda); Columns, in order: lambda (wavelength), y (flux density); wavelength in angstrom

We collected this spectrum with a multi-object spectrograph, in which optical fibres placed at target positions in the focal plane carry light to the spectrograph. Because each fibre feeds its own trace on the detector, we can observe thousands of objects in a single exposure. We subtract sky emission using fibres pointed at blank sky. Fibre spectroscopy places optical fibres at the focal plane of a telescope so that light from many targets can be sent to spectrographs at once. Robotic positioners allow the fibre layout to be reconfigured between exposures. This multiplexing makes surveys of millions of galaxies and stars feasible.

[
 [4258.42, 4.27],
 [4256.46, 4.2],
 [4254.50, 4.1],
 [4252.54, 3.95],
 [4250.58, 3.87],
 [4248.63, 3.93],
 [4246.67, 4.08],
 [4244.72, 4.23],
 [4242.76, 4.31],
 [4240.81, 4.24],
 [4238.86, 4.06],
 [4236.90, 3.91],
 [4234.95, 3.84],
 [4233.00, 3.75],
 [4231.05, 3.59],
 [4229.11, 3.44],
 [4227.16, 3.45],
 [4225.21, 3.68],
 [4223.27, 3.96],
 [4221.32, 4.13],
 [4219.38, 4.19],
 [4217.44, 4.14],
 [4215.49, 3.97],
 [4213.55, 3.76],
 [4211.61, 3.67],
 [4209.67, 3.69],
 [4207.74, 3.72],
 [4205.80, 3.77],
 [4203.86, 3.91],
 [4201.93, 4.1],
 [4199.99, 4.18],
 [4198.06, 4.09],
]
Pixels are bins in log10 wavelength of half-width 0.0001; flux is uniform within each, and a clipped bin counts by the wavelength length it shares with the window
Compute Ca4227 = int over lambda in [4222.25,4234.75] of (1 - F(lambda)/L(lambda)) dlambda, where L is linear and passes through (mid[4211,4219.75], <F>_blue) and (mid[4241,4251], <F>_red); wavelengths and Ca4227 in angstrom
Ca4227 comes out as 1.10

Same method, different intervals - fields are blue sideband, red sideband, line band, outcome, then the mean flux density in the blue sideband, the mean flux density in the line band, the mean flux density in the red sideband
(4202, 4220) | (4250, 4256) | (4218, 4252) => 0.18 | 3.87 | 3.92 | 4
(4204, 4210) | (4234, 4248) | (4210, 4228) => -0.03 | 3.76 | 3.88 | 4.09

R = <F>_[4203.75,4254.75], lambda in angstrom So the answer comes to 3.9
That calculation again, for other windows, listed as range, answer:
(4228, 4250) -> 3.94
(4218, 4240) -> 3.83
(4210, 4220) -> 3.92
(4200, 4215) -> 3.83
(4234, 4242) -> 4.02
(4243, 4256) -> 4.05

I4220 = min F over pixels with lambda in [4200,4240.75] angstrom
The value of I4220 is 3.44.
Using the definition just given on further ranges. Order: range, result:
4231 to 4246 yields 3.59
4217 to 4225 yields 3.96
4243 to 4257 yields 3.87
